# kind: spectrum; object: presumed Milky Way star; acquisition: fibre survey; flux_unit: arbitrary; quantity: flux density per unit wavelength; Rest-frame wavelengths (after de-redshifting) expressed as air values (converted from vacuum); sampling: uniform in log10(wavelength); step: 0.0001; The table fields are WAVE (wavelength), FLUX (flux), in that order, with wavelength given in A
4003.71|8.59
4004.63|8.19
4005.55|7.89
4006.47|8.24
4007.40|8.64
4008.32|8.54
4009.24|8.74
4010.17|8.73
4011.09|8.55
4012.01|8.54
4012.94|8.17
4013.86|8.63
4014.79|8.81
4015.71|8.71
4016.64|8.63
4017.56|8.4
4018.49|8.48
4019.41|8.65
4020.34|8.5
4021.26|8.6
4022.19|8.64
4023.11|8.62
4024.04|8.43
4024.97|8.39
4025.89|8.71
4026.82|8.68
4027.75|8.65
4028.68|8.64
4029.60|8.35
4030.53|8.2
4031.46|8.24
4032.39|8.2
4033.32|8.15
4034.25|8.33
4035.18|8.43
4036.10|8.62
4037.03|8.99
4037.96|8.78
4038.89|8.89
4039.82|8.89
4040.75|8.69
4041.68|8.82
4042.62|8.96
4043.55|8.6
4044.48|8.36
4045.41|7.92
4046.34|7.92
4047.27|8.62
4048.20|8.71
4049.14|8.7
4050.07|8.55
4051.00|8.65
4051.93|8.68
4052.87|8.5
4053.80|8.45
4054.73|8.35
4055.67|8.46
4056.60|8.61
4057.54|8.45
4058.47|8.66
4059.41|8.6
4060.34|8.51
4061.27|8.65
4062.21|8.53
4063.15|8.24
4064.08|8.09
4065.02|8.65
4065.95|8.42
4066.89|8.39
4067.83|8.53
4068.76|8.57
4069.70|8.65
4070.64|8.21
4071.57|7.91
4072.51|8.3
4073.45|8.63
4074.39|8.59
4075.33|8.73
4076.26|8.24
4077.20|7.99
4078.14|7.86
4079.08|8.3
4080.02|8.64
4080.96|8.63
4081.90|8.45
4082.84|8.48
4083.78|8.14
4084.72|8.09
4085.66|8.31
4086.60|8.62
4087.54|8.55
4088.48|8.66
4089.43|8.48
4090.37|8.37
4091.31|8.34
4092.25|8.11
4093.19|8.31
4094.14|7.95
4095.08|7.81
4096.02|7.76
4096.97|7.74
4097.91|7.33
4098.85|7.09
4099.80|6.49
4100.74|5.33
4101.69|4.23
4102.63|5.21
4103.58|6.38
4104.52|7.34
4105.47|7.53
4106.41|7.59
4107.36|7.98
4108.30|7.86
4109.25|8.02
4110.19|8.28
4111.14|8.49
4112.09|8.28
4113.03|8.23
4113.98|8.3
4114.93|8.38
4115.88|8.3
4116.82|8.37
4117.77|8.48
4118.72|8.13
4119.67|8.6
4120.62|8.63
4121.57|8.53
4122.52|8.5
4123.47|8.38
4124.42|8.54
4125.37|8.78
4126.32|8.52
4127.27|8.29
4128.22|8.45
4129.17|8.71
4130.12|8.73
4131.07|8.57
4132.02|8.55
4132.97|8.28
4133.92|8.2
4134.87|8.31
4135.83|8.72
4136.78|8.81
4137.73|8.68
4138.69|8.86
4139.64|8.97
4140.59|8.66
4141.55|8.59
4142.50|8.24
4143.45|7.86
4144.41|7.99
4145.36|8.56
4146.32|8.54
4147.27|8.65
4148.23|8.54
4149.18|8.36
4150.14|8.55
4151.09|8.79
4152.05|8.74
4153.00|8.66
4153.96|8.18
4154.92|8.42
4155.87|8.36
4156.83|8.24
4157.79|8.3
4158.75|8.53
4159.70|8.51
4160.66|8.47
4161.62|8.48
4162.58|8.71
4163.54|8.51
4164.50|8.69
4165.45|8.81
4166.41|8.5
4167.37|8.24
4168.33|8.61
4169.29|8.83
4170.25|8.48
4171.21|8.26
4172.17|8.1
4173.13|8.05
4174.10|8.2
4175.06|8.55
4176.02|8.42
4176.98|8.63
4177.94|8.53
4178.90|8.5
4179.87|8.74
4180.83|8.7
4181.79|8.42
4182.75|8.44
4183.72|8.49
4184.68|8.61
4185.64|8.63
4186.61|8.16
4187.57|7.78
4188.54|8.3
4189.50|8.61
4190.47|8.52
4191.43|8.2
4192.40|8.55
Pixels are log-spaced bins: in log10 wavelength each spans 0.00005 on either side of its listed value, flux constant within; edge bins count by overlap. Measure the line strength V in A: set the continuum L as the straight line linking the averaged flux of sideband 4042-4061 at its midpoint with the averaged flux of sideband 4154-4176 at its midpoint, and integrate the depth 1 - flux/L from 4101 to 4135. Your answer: 1.7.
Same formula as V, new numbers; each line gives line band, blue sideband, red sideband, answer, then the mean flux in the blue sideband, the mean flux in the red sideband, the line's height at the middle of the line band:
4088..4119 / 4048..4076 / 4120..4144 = 3.1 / 8.5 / 8.53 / 8.52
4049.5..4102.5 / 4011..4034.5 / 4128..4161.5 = 2.1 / 8.5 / 8.5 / 8.5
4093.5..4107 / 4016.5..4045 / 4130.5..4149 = 2.6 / 8.56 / 8.5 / 8.53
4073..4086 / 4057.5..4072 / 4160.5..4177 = 0.1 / 8.45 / 8.47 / 8.45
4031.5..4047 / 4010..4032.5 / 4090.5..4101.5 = -0.5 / 8.53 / 7.42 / 8.26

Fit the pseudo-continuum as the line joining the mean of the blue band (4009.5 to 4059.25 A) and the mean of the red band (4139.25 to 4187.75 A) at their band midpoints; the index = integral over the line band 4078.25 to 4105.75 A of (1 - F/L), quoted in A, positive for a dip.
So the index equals 2.7 A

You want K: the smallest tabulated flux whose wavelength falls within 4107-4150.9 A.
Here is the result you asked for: 7.86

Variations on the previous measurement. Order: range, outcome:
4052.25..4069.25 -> 8.09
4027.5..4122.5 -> 4.23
